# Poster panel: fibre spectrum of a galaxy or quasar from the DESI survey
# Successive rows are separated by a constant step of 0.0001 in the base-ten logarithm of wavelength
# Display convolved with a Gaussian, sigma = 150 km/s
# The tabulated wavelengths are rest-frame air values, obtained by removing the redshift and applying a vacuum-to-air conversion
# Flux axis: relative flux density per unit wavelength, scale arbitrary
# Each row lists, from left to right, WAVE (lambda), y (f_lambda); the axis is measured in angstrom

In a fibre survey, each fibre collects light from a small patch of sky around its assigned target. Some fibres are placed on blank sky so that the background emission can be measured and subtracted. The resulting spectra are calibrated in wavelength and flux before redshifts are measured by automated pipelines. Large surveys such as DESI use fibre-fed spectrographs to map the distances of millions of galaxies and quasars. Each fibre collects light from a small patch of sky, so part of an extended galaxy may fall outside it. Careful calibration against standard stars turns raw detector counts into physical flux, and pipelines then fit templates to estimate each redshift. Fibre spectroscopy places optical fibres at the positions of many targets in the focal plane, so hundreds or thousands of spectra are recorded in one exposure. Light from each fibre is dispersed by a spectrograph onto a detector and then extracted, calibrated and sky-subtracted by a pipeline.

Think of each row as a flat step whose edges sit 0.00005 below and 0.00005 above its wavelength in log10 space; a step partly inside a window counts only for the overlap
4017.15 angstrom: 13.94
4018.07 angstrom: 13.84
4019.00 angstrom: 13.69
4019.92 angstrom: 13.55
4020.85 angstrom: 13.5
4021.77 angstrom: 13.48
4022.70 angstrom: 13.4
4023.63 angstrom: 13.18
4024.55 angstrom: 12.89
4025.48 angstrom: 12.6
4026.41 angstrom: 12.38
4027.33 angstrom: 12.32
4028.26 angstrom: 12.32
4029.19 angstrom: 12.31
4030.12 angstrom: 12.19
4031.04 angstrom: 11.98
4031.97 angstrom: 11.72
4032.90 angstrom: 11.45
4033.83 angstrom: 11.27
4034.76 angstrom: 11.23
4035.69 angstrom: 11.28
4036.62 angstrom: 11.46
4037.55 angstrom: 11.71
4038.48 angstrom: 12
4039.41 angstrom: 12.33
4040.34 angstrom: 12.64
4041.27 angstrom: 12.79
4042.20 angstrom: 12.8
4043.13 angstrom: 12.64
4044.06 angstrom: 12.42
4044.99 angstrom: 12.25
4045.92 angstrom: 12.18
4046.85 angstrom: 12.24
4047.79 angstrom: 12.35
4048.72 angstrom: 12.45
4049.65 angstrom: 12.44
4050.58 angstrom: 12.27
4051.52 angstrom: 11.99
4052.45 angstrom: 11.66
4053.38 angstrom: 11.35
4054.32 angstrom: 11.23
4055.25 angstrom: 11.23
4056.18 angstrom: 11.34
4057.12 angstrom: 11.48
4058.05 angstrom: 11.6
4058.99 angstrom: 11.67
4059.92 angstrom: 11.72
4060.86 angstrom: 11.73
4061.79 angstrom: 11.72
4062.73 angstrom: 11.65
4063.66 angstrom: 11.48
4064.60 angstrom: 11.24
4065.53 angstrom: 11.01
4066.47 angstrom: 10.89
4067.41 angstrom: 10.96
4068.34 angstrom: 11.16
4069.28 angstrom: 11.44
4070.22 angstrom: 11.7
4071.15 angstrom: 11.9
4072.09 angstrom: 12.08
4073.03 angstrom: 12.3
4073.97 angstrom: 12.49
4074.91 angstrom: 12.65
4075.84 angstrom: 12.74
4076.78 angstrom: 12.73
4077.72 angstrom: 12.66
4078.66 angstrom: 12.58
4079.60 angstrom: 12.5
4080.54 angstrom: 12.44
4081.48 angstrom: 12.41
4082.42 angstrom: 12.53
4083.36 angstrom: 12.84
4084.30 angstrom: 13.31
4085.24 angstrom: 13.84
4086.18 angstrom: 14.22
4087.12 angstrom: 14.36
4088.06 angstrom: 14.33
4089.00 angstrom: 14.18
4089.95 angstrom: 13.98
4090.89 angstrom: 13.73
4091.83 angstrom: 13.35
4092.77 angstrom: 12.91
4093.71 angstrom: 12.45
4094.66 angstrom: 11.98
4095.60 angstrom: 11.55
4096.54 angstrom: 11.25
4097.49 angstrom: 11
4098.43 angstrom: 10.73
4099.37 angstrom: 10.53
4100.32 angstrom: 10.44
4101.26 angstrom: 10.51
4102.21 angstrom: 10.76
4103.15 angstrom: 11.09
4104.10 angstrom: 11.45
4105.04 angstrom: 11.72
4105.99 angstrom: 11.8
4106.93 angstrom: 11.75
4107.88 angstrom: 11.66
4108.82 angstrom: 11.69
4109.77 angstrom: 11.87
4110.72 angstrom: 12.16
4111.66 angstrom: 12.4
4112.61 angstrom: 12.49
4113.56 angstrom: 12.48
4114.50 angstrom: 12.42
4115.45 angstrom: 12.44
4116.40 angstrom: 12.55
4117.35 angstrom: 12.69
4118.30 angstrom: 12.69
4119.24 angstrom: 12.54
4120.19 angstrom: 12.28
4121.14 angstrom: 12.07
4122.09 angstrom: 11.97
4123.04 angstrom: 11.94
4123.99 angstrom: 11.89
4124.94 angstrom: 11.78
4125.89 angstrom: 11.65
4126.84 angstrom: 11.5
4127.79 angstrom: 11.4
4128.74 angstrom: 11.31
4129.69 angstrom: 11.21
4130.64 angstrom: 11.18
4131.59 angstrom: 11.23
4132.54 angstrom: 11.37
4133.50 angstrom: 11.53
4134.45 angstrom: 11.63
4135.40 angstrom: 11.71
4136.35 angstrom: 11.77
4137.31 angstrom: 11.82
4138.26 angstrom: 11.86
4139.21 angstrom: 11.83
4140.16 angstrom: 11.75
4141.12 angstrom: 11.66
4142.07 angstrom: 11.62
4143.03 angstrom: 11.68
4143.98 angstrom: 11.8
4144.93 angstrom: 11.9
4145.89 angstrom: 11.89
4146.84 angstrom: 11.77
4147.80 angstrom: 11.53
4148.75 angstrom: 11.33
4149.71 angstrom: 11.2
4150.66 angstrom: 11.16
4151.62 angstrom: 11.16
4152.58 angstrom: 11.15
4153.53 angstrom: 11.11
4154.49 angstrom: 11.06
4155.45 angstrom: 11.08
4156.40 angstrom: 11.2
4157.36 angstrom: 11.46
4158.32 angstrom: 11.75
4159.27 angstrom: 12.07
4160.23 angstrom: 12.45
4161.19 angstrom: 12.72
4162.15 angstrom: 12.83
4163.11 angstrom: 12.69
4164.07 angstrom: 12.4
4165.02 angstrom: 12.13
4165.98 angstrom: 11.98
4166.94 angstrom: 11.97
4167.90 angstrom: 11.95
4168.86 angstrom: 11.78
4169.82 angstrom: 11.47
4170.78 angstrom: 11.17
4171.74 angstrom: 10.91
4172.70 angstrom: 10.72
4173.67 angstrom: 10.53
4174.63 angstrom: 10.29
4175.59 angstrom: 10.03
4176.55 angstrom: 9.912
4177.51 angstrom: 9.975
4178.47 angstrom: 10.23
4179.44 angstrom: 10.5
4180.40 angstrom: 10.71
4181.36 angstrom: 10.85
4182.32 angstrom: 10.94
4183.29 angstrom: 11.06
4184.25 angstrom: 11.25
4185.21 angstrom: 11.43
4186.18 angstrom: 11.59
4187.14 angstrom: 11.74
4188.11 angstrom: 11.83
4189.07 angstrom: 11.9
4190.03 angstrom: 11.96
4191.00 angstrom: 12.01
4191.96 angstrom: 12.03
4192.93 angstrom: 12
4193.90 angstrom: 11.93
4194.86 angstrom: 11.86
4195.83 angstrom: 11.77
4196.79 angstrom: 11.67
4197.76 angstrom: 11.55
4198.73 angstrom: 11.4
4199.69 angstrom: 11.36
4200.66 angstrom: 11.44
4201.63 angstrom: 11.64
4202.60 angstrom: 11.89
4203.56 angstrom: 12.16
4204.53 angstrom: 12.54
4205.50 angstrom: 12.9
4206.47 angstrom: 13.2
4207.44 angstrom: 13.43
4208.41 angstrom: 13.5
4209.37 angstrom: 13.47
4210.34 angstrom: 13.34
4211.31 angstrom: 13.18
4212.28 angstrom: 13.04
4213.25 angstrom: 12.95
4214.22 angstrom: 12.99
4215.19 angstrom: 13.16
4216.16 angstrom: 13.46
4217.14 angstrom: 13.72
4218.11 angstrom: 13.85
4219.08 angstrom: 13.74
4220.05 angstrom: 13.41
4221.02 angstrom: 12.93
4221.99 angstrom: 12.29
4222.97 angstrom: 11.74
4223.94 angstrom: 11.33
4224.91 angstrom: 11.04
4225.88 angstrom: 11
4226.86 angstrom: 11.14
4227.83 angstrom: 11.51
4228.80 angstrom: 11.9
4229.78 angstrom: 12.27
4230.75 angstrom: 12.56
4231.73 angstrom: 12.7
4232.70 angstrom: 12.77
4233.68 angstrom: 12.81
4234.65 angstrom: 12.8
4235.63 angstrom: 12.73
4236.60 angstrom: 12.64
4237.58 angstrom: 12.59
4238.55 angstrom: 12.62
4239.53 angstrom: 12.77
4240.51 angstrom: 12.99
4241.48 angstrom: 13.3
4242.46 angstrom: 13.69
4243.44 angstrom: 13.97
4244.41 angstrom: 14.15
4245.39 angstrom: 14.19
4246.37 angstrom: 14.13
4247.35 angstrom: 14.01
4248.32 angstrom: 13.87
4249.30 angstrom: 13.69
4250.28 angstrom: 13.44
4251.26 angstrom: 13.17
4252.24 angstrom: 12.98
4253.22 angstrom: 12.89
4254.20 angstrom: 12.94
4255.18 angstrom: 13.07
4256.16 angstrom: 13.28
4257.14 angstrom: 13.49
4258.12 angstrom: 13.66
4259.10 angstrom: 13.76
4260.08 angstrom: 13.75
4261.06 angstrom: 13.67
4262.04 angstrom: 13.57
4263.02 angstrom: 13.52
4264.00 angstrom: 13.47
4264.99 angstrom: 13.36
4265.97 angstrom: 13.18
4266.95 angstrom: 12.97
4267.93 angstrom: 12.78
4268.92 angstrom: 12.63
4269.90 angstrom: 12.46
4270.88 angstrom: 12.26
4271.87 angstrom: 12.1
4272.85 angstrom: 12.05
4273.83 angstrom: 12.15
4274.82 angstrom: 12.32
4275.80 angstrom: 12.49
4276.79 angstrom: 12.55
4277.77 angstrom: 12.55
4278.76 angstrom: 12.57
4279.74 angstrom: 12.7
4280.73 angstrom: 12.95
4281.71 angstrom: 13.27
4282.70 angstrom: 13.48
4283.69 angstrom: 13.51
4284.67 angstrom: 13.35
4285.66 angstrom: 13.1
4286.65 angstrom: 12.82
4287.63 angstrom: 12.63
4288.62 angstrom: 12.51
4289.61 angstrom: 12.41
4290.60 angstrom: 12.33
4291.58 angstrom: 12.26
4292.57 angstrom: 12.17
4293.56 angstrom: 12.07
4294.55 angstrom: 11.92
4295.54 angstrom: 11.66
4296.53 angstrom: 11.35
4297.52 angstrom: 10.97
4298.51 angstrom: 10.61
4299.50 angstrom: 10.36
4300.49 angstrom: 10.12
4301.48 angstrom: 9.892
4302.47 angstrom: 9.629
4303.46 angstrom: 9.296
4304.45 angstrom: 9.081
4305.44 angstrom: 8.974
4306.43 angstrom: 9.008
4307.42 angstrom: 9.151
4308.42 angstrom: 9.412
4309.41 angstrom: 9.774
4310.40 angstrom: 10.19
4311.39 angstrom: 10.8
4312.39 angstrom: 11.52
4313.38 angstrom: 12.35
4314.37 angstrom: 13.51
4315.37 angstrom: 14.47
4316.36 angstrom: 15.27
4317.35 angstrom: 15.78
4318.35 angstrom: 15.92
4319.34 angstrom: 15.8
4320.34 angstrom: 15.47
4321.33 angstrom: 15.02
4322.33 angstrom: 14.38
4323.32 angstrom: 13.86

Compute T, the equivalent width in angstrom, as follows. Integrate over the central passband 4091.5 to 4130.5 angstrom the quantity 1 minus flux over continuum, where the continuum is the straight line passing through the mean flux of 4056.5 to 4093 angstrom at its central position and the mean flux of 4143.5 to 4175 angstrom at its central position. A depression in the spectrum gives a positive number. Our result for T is 0.85 angstrom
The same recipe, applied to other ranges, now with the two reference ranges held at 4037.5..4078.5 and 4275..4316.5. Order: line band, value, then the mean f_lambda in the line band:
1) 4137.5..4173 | 0.4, 11.7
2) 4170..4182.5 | 1.3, 10.5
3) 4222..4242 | -0.9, 12.3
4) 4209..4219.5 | -1.4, 13.3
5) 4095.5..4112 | 0.8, 11.3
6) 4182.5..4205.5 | 0.1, 11.8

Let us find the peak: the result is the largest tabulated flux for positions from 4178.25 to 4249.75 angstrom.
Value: 14.19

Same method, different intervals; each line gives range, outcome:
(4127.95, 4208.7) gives 13.5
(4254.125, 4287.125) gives 13.76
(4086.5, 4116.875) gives 14.36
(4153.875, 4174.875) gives 12.83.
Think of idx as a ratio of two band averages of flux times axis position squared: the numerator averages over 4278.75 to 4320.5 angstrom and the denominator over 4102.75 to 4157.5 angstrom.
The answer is 1.1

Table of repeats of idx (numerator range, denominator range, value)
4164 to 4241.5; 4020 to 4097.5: 1.05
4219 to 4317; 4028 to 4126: 1.12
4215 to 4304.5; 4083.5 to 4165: 1.12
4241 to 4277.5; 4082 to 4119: 1.16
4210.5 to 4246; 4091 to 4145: 1.14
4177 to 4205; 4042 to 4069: 1.04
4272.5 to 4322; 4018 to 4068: 1.13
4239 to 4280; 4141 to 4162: 1.19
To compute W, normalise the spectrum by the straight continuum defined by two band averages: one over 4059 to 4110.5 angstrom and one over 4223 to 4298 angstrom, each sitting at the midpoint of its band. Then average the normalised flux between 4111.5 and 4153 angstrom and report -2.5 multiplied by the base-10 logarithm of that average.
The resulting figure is 0.04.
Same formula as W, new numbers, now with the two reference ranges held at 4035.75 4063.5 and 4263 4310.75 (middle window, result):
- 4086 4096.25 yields -0.12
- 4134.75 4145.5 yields 0.01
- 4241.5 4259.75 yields -0.15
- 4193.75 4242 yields -0.06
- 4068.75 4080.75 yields -0.03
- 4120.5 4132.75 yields 0.03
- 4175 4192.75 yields 0.07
